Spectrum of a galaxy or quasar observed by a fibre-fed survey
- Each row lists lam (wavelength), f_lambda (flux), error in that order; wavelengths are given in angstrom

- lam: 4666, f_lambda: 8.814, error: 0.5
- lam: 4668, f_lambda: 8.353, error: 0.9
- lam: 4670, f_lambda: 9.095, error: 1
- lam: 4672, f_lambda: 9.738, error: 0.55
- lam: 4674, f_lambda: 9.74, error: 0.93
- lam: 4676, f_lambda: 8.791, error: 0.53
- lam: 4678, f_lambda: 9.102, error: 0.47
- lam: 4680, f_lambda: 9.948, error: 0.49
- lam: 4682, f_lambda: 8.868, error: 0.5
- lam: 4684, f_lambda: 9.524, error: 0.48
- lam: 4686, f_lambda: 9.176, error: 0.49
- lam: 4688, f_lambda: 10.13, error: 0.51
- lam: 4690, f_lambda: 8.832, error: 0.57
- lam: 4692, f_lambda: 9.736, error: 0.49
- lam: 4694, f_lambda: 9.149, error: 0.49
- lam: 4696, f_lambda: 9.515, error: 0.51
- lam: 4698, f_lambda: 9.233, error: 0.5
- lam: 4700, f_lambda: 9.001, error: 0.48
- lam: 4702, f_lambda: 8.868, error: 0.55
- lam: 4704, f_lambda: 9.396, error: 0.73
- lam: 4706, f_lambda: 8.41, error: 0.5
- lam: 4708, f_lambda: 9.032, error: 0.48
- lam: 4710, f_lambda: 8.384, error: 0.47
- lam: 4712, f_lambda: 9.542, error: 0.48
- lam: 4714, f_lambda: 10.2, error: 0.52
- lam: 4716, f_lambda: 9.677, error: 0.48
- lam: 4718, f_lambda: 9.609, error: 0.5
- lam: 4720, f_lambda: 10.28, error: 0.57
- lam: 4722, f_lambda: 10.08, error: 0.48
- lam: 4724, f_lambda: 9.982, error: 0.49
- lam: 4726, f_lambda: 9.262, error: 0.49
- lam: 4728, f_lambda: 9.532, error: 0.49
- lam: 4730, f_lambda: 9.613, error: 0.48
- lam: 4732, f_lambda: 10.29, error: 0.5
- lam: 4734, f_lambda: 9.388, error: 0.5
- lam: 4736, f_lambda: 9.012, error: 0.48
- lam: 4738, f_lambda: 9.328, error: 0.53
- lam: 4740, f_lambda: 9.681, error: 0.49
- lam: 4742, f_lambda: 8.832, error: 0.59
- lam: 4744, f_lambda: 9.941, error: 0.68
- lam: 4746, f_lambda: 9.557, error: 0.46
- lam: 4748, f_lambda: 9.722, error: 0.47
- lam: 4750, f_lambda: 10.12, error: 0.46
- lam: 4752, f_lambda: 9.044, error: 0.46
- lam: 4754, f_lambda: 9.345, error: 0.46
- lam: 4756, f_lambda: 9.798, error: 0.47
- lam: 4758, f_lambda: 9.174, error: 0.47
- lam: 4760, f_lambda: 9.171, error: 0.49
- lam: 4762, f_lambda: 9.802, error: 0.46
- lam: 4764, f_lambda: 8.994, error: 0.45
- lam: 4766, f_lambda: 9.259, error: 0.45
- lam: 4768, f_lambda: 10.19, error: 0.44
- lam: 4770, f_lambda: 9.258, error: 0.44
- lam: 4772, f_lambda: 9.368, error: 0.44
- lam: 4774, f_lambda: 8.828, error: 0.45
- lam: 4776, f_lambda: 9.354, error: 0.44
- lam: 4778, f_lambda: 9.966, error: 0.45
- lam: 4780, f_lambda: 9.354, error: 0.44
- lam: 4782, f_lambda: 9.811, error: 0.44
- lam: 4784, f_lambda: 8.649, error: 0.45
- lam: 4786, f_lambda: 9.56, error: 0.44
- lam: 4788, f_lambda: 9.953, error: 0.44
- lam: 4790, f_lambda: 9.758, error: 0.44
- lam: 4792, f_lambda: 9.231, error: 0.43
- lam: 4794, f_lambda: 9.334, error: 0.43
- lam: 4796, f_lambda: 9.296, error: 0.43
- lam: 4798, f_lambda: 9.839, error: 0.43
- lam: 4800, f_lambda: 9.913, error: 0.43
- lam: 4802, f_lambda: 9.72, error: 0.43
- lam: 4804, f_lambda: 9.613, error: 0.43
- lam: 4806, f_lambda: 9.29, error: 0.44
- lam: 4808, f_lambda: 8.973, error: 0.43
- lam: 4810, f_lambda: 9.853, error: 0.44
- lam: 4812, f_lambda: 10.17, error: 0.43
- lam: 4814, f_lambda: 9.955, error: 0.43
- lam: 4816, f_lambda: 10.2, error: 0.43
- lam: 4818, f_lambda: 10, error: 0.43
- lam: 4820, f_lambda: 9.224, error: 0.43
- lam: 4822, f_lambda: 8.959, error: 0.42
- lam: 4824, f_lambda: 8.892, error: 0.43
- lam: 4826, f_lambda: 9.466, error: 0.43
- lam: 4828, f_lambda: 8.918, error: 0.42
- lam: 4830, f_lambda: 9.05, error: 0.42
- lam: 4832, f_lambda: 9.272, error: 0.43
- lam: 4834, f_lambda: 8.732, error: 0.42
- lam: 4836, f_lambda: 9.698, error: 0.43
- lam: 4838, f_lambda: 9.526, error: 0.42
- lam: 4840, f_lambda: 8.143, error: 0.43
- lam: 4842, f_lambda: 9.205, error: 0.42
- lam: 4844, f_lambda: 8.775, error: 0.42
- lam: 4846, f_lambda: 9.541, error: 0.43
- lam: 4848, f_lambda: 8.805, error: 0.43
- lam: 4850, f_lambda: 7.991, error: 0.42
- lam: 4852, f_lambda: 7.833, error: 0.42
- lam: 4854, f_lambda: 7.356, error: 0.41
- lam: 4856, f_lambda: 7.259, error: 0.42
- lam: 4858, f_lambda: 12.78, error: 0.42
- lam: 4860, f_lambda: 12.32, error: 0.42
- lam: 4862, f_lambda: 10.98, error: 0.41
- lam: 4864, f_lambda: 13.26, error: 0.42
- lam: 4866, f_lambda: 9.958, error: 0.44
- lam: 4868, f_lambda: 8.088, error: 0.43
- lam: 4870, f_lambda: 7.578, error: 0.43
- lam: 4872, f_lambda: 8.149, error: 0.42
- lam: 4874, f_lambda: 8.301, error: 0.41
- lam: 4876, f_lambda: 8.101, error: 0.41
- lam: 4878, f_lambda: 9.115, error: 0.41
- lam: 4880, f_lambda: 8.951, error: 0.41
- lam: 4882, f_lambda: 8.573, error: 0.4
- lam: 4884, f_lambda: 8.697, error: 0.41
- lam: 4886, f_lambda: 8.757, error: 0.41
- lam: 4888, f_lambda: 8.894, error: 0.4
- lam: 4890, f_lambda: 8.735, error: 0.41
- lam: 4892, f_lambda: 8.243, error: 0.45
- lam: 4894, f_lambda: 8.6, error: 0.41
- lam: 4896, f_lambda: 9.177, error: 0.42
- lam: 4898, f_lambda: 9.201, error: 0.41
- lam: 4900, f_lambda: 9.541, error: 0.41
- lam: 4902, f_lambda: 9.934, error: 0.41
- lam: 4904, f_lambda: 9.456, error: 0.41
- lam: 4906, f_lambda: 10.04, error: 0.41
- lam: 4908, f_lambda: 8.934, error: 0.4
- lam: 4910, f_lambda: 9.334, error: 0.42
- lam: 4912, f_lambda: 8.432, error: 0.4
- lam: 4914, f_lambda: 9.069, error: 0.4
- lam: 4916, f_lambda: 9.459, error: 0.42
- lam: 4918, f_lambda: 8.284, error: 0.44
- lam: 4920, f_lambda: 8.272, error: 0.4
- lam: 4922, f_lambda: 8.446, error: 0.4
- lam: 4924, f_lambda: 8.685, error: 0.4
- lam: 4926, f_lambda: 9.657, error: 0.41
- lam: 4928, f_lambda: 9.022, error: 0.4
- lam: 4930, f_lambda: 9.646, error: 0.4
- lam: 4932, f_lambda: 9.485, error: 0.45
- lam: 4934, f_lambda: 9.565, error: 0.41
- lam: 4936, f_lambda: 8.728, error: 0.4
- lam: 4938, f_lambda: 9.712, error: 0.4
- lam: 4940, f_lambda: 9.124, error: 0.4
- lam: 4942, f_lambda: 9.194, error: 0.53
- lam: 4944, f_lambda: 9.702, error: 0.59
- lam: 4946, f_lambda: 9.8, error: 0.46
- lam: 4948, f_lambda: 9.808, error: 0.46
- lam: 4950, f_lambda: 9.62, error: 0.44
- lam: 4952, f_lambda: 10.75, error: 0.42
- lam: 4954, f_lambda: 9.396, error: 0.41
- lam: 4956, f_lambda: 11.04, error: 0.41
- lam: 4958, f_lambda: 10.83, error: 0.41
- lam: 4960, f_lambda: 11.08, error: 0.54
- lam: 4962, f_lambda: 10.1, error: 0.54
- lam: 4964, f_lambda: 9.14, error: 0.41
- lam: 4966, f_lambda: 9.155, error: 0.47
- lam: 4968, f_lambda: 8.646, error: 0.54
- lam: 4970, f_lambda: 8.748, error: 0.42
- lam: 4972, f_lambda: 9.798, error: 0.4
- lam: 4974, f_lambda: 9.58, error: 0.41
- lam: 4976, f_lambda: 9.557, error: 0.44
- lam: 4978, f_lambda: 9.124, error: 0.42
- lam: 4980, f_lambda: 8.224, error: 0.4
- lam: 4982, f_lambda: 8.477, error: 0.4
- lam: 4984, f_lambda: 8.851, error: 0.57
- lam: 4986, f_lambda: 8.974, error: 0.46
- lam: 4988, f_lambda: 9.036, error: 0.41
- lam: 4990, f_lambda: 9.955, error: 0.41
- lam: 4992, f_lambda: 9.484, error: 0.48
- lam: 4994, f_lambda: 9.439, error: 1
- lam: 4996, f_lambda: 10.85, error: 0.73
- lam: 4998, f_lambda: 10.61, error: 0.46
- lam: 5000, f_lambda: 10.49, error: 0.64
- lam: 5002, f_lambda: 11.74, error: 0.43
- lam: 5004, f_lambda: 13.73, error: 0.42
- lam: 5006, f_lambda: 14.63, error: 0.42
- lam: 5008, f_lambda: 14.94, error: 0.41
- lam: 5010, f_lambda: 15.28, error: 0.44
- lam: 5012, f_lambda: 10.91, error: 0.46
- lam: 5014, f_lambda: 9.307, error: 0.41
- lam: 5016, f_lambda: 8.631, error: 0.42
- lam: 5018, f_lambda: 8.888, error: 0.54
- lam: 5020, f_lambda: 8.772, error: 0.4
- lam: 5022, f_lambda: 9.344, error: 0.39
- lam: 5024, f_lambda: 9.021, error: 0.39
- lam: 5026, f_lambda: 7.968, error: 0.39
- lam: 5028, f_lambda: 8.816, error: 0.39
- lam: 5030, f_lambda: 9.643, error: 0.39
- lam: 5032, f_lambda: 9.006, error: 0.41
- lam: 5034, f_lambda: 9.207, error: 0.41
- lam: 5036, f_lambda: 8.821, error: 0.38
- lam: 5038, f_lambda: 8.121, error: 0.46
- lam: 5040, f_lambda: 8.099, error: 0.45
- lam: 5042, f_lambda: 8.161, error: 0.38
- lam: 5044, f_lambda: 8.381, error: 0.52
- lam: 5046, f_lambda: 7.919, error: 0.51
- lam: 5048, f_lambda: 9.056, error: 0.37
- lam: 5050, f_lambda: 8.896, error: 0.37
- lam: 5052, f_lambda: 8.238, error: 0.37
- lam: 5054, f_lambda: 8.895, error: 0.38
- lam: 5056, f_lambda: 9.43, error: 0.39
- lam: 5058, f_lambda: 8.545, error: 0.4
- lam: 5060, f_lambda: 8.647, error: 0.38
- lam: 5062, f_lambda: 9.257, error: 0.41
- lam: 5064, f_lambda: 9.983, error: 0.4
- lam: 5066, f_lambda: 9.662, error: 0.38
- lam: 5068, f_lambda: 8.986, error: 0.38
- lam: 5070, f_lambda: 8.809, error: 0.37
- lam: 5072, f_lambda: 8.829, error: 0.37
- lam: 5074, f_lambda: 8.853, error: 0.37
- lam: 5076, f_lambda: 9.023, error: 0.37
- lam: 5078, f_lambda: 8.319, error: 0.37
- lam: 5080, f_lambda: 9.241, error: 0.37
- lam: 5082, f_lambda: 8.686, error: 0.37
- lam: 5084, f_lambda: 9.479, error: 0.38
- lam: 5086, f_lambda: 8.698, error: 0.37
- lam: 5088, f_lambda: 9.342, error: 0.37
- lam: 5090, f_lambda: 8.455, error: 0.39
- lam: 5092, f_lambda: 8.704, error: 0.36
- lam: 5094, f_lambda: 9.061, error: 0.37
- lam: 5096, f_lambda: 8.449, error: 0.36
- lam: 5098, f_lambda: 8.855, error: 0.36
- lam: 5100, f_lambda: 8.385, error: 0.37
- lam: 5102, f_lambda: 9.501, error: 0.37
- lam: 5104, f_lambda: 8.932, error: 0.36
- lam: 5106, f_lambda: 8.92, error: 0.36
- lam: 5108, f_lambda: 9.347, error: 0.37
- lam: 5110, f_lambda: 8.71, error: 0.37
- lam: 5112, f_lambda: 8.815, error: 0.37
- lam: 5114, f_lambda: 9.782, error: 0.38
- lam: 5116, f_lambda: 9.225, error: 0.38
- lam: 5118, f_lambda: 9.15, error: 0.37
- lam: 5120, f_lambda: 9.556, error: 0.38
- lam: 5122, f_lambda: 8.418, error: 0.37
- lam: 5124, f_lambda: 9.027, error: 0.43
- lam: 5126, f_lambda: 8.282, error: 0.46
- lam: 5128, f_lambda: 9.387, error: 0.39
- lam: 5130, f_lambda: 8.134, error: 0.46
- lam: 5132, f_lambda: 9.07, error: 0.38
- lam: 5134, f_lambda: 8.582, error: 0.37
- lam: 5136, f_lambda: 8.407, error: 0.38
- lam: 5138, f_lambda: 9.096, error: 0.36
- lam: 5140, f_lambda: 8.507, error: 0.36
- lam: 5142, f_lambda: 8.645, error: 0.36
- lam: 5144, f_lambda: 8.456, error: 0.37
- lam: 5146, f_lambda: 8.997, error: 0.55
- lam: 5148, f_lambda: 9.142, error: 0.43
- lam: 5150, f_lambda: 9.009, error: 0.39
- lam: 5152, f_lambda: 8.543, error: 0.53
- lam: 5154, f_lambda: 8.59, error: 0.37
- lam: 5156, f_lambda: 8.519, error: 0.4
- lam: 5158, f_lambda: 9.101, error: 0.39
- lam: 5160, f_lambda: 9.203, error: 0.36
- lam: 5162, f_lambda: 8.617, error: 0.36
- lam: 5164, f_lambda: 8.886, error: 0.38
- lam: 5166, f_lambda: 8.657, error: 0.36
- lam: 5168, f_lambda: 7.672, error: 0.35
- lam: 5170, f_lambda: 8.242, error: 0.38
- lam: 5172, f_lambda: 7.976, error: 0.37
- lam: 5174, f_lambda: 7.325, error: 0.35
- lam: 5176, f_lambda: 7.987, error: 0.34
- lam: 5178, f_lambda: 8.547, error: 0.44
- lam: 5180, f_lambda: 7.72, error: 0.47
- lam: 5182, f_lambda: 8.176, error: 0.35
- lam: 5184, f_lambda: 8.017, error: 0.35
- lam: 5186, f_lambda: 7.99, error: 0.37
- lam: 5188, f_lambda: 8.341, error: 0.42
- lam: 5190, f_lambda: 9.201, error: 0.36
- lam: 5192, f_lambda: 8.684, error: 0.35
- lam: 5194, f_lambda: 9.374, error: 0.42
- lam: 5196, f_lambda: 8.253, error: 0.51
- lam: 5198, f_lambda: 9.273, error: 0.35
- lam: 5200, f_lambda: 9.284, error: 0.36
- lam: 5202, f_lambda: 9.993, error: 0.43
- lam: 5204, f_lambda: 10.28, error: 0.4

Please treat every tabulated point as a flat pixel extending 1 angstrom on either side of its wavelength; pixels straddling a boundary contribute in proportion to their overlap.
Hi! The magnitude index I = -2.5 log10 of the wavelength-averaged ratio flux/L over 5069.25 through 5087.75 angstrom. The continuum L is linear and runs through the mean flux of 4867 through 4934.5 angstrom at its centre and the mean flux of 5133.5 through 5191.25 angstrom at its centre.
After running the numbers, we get -0.035 mag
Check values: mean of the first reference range 8.89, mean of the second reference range 8.49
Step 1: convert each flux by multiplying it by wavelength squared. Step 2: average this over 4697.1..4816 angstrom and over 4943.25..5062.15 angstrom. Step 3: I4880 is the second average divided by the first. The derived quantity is 1.1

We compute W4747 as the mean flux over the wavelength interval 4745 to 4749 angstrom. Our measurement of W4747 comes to 9.64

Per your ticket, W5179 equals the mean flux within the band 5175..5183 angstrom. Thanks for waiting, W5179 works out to 8.11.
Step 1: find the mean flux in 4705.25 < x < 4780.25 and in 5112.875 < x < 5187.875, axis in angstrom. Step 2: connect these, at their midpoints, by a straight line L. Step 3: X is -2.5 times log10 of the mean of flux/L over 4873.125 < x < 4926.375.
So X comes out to 0.03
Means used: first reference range 9.49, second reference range 8.61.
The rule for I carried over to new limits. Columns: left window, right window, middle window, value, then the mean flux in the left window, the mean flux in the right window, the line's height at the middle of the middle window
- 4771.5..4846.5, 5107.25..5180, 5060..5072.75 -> -0.043 mag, 9.4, 8.7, 8.86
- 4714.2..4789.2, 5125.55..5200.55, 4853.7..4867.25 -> -0.152 mag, 9.54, 8.57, 9.29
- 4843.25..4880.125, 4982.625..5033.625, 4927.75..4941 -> 0.048 mag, 9.23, 10.3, 9.76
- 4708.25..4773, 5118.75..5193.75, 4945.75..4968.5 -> -0.108 mag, 9.54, 8.57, 9.03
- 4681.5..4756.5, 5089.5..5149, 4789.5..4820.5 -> -0.037 mag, 9.45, 8.87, 9.33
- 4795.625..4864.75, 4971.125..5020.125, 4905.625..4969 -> 0.072 mag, 9.5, 10.4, 10.1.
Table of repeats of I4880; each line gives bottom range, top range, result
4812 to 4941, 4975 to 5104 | 1.10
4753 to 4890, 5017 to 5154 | 1.06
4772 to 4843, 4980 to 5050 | 1.13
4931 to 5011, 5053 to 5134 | 0.93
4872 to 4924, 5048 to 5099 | 1.08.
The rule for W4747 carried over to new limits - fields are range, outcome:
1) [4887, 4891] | 8.81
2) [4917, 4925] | 8.42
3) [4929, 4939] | 9.43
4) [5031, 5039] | 8.79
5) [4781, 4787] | 9.34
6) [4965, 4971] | 8.85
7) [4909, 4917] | 9.07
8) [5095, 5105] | 8.82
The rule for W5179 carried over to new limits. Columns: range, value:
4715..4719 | 9.64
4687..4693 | 9.57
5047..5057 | 8.9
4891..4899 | 8.81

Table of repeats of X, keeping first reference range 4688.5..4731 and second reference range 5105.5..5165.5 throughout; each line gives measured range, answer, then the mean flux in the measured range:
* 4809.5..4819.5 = -0.082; 10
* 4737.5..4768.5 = -0.016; 9.49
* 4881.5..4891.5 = 0.057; 8.71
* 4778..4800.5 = -0.026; 9.53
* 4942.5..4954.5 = -0.084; 9.84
